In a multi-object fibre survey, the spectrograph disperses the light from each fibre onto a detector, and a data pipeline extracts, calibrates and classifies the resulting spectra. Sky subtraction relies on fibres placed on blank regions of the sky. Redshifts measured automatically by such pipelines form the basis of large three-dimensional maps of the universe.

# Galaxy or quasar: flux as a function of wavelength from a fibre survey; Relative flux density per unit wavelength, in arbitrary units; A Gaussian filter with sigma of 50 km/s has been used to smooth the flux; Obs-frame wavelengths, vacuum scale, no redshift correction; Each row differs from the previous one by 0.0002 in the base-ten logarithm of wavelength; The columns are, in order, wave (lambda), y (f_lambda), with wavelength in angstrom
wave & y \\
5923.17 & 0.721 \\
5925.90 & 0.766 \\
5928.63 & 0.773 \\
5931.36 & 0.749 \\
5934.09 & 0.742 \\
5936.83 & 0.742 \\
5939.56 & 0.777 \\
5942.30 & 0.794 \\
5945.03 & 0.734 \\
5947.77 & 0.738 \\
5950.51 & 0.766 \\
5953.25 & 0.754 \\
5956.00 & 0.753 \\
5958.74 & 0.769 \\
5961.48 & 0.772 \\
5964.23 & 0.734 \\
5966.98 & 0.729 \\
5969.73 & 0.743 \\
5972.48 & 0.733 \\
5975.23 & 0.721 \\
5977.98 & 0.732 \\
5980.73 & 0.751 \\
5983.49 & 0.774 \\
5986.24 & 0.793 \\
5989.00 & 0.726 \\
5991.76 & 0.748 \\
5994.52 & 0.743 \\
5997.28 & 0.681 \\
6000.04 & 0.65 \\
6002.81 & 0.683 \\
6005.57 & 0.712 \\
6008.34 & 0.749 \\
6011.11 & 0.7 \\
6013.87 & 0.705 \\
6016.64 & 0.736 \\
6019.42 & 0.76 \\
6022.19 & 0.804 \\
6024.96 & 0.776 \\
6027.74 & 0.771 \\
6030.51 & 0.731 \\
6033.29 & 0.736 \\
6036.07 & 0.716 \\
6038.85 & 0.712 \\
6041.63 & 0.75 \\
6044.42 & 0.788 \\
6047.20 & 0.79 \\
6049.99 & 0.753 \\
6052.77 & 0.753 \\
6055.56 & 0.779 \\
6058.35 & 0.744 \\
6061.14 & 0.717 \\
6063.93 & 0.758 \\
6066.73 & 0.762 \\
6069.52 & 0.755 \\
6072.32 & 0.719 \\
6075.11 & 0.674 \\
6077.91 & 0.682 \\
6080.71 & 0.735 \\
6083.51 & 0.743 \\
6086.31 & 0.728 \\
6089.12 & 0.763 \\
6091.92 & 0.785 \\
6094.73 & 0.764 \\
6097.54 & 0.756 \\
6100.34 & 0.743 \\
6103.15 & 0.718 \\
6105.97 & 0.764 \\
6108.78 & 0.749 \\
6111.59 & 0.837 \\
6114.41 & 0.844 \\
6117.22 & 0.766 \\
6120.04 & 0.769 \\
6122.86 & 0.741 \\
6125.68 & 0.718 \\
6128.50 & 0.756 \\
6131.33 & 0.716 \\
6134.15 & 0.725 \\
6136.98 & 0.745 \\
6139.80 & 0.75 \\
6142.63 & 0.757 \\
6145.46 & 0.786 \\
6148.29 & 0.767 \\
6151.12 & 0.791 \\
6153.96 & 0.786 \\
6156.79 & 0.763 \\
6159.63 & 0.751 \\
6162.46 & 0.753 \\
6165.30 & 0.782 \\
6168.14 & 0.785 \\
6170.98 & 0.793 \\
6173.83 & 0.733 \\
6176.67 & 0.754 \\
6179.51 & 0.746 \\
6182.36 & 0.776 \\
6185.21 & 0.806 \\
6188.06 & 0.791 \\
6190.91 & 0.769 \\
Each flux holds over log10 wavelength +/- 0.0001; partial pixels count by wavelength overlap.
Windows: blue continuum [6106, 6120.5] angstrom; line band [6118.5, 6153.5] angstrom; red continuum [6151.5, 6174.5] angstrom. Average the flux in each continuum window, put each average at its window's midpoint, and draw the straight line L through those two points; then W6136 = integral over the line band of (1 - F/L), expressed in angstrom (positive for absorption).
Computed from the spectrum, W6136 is 1.3 angstrom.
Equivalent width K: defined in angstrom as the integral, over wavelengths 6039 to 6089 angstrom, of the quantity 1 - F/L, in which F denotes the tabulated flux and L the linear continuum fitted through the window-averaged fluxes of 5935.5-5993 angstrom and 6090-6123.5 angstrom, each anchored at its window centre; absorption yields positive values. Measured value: 1.4 angstrom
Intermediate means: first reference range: 0.752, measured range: 0.743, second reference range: 0.77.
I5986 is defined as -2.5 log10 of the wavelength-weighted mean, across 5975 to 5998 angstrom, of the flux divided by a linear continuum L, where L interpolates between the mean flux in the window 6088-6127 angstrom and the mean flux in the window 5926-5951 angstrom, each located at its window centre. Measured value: 0.02 mag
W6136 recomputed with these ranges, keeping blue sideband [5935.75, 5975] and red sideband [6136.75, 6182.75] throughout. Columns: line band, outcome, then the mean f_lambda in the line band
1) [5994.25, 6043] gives 1.80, 0.728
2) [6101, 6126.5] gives -0.16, 0.768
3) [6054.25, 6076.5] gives 0.62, 0.738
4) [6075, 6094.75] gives 0.64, 0.736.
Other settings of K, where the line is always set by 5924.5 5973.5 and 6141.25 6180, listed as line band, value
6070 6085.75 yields 1.00 angstrom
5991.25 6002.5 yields 0.85 angstrom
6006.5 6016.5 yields 0.50 angstrom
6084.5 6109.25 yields 0.38 angstrom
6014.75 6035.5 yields 0.08 angstrom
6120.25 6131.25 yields 0.39 angstrom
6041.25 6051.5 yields -0.16 angstrom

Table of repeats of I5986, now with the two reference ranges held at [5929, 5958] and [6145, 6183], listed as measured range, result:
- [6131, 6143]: 0.040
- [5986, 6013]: 0.065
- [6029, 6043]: 0.046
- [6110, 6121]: -0.054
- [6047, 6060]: 0.002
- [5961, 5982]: 0.028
